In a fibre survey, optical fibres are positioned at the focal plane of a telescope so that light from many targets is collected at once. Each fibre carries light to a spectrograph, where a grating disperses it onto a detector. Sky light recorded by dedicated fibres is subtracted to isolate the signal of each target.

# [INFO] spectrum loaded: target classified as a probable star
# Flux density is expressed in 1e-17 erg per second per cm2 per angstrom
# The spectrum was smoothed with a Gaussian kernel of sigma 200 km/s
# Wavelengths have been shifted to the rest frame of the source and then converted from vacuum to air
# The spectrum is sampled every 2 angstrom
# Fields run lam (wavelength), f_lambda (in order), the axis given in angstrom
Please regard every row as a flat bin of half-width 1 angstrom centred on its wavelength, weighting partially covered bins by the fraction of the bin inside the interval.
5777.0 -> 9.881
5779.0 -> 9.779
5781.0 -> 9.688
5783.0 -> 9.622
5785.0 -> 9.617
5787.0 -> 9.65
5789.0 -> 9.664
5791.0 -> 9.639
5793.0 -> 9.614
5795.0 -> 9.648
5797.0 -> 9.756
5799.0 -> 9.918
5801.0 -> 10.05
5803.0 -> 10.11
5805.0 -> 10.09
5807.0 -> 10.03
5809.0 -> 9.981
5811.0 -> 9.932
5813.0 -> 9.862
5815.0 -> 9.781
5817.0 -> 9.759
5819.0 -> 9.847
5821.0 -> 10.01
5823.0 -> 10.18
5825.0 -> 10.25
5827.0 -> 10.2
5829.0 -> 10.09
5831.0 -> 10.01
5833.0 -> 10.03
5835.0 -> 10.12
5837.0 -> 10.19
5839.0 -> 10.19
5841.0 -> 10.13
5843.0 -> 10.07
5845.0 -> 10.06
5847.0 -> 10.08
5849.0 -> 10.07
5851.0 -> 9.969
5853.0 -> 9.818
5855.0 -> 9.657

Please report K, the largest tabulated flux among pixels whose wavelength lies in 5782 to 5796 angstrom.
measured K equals 9.664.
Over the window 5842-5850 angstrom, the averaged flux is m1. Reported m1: 10.1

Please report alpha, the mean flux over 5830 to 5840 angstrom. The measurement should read 10.1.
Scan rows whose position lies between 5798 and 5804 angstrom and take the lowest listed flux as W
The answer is 9.918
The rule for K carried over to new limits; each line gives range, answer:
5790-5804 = 10.11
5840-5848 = 10.13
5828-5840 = 10.19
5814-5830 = 10.25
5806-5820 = 10.03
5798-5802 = 10.05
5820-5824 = 10.18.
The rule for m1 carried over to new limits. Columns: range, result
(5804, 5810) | 10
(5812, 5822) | 9.85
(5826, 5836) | 10.1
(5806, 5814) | 9.95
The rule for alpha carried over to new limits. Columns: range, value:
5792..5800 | 9.73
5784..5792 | 9.64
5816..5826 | 10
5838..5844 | 10.1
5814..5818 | 9.77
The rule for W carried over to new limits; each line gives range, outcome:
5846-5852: 9.969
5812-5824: 9.759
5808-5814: 9.862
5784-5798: 9.614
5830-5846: 10.01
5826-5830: 10.09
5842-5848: 10.06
